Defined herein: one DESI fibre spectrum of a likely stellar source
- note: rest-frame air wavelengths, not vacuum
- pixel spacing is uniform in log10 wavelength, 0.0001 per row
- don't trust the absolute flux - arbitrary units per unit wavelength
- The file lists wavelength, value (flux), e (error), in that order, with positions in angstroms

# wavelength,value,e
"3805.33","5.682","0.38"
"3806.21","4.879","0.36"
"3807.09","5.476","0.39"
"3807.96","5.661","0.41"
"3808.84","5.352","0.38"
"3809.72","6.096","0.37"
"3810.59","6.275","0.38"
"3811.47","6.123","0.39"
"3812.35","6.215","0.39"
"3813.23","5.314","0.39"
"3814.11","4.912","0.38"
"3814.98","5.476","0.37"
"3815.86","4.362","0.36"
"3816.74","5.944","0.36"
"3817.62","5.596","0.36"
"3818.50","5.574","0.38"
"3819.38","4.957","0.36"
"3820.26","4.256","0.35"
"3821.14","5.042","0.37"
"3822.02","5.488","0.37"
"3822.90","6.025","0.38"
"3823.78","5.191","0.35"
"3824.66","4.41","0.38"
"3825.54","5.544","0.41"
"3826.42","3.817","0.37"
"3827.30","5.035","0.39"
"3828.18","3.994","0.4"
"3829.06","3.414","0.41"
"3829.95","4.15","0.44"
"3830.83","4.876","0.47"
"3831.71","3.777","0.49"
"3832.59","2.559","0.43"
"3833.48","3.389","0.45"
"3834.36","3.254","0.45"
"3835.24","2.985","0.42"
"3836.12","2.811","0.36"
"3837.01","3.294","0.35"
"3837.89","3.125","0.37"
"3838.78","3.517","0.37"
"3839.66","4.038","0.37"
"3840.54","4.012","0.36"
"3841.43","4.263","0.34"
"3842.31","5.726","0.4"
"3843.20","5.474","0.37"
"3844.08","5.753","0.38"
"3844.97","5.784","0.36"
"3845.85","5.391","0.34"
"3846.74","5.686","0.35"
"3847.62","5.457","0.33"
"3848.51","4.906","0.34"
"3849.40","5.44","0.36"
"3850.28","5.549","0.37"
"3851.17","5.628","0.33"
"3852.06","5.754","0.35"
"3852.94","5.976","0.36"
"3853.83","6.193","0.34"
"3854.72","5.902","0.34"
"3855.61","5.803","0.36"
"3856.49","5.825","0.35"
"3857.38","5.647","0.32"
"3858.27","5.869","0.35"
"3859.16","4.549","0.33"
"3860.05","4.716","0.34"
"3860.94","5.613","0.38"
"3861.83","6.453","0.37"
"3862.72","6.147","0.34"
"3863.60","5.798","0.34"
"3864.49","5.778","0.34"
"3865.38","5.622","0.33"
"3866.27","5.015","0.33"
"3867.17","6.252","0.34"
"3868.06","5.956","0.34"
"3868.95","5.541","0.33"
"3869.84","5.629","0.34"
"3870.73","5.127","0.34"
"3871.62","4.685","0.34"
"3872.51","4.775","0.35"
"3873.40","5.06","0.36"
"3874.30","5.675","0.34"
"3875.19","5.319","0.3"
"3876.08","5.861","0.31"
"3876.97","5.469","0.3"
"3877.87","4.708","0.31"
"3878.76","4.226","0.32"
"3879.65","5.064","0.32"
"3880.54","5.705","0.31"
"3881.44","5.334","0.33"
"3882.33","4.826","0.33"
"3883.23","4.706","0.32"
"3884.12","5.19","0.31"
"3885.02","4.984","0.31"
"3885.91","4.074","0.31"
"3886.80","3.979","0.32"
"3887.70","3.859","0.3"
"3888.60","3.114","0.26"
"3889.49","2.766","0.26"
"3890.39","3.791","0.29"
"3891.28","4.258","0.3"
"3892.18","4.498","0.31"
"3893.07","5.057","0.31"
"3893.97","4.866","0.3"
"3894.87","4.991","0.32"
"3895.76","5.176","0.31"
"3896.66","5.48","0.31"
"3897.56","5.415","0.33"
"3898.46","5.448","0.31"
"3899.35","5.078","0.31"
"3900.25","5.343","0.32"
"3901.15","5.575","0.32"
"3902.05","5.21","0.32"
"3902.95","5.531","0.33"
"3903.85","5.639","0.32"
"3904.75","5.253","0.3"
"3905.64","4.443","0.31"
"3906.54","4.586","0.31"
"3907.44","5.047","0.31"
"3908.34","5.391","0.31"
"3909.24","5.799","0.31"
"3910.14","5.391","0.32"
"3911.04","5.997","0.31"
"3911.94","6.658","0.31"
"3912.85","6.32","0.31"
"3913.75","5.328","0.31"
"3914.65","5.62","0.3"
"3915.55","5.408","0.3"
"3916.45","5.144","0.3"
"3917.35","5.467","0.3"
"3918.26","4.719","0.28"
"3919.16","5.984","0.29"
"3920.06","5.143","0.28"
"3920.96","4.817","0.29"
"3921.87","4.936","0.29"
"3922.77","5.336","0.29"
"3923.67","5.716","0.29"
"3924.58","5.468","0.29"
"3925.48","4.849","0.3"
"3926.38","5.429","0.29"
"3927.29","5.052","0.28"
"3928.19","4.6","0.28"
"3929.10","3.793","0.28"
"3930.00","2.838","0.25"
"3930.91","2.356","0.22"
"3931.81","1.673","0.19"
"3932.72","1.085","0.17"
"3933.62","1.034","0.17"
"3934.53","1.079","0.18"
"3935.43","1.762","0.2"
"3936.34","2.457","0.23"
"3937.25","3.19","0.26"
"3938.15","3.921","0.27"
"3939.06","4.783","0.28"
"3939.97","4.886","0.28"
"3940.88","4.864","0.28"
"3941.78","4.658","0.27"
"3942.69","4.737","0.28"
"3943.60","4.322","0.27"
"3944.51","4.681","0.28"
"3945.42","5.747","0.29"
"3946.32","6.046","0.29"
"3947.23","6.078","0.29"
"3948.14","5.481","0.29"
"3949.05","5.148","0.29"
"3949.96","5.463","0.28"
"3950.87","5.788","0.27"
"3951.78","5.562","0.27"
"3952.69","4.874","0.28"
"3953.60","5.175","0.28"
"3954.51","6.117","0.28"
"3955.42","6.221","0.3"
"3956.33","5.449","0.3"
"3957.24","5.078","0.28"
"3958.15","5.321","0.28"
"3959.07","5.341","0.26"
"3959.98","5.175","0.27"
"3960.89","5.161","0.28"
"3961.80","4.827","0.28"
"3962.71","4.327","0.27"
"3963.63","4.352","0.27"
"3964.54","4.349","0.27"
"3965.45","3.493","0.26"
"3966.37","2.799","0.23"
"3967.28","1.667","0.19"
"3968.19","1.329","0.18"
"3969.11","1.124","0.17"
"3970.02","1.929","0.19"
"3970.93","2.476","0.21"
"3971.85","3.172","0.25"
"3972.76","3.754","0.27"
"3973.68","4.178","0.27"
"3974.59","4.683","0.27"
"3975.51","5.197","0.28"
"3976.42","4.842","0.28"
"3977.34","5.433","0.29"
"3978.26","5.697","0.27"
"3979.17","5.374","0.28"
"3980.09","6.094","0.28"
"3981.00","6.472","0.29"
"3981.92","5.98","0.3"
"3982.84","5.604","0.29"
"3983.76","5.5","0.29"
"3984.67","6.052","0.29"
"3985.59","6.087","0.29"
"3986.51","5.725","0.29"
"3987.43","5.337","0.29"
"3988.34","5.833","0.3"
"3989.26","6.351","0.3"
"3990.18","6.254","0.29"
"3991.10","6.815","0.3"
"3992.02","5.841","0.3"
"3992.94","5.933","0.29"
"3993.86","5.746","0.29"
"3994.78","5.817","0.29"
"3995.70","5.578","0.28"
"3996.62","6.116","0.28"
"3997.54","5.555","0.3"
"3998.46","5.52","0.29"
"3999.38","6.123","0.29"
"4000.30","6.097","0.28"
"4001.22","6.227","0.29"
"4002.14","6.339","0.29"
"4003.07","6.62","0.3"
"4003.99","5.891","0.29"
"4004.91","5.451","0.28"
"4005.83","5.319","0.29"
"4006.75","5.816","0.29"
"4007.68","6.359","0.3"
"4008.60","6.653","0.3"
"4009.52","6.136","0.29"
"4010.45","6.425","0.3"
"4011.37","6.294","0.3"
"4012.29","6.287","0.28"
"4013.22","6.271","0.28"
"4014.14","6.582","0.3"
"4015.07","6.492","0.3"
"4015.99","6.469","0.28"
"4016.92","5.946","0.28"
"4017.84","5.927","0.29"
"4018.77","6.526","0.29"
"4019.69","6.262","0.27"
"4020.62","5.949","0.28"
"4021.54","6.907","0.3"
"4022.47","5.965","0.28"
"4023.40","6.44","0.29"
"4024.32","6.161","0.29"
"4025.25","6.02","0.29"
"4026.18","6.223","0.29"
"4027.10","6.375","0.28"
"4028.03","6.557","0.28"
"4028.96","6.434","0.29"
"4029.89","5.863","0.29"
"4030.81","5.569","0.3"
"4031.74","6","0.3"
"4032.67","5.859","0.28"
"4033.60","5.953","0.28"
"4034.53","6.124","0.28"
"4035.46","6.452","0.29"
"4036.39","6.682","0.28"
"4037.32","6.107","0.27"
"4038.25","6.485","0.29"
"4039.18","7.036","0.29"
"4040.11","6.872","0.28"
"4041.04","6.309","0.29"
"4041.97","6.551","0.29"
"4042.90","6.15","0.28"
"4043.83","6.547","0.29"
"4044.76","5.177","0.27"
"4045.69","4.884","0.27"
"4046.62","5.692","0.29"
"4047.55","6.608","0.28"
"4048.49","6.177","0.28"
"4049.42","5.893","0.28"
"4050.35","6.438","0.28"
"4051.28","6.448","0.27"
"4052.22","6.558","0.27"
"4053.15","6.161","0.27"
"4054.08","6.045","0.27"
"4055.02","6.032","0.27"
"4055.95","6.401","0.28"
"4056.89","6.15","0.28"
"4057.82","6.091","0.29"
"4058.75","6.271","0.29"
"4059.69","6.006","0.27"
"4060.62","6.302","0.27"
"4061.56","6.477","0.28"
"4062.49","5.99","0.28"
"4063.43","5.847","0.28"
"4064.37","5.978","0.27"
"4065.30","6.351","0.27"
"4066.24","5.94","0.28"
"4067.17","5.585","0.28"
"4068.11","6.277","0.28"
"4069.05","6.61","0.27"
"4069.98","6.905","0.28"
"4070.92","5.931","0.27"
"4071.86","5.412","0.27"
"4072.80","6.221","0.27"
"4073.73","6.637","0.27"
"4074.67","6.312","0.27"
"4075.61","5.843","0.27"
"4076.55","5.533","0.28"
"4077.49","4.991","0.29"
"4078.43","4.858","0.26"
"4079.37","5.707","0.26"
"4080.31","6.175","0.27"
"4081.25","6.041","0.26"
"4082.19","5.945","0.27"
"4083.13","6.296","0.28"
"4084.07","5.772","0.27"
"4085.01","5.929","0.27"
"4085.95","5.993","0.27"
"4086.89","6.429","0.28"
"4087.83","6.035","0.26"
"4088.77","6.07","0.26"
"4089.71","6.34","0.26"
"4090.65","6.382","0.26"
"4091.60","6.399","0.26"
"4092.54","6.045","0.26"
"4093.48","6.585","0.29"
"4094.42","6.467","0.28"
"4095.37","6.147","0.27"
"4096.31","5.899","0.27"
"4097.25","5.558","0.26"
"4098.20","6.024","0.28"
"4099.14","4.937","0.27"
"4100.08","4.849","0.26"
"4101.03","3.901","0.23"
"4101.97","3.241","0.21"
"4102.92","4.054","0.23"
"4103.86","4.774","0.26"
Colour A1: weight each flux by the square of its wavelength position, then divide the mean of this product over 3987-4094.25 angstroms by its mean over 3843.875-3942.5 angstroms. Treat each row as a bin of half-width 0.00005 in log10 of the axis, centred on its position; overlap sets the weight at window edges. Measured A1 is 1.34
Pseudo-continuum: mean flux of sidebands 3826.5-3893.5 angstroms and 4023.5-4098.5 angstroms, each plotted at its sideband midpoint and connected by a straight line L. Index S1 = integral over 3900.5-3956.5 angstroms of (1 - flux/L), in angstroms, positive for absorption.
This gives 5.28 angstroms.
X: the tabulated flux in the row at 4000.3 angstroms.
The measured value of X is 6.097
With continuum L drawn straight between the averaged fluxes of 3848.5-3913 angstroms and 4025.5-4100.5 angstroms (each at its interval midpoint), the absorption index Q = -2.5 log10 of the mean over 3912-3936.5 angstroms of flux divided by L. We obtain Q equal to 0.26 mag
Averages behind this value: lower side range 5.23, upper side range 6.09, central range 4.26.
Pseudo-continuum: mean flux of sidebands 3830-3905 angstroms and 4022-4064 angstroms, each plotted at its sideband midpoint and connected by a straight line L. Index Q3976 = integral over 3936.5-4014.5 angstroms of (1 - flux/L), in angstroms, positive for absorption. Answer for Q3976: 7.12 angstroms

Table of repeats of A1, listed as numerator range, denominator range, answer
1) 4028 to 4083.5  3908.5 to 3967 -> 1.38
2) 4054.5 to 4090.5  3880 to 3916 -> 1.31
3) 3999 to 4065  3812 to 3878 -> 1.35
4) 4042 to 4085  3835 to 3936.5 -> 1.35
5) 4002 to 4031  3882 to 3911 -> 1.36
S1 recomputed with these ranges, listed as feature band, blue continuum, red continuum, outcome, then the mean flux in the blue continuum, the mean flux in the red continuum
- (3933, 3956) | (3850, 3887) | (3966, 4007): 3.0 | 5.39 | 5.16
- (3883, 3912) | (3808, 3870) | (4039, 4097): 2.4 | 5.08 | 6.11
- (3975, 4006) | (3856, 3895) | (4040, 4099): -1.0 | 5.05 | 6.08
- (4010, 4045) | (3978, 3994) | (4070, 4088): -2.1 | 5.94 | 5.92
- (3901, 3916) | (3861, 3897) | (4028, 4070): -0.7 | 5.02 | 6.18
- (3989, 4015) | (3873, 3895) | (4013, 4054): -0.8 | 4.69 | 6.23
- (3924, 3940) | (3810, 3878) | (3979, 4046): 6.5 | 5.08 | 6.11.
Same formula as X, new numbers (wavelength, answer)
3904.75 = 5.253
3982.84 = 5.604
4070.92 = 5.931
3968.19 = 1.329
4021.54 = 6.907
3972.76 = 3.754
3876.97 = 5.469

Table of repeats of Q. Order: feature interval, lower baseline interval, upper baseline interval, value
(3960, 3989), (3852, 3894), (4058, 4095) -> 0.24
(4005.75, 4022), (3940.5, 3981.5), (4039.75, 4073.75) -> -0.15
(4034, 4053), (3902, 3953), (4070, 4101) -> -0.12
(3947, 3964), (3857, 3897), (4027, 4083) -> 0.04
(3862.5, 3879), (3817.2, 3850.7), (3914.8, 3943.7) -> -0.22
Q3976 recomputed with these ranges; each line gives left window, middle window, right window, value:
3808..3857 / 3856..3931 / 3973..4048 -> 2.5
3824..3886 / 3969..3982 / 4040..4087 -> 2.6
